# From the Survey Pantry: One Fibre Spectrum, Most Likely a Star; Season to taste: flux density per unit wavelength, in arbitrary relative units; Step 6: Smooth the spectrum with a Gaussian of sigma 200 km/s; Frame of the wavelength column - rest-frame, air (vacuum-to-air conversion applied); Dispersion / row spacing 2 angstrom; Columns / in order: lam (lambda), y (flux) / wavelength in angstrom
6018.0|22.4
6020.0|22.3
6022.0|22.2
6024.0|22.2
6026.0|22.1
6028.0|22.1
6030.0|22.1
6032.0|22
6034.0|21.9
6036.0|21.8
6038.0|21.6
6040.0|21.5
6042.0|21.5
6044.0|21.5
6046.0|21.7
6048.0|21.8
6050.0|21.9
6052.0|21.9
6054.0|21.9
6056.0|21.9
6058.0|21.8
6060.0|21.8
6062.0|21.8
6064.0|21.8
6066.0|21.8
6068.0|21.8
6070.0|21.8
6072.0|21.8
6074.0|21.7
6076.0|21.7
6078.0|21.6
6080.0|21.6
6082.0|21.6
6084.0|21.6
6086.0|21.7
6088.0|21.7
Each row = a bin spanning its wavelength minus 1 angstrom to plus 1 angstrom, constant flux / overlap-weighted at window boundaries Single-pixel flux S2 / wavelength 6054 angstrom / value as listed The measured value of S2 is 21.9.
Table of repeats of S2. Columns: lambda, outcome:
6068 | 21.8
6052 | 21.9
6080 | 21.6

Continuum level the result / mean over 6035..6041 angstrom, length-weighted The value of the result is 21.6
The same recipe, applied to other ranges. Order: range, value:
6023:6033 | 22.1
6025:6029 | 22.1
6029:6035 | 22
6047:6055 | 21.9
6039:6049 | 21.6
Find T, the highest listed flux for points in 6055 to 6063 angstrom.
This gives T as 21.9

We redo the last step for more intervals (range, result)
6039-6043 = 21.5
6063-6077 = 21.8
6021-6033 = 22.2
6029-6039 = 22.1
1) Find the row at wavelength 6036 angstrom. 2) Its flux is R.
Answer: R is 21.8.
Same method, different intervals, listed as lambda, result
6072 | 21.8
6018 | 22.4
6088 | 21.7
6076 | 21.7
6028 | 22.1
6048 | 21.8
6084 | 21.6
